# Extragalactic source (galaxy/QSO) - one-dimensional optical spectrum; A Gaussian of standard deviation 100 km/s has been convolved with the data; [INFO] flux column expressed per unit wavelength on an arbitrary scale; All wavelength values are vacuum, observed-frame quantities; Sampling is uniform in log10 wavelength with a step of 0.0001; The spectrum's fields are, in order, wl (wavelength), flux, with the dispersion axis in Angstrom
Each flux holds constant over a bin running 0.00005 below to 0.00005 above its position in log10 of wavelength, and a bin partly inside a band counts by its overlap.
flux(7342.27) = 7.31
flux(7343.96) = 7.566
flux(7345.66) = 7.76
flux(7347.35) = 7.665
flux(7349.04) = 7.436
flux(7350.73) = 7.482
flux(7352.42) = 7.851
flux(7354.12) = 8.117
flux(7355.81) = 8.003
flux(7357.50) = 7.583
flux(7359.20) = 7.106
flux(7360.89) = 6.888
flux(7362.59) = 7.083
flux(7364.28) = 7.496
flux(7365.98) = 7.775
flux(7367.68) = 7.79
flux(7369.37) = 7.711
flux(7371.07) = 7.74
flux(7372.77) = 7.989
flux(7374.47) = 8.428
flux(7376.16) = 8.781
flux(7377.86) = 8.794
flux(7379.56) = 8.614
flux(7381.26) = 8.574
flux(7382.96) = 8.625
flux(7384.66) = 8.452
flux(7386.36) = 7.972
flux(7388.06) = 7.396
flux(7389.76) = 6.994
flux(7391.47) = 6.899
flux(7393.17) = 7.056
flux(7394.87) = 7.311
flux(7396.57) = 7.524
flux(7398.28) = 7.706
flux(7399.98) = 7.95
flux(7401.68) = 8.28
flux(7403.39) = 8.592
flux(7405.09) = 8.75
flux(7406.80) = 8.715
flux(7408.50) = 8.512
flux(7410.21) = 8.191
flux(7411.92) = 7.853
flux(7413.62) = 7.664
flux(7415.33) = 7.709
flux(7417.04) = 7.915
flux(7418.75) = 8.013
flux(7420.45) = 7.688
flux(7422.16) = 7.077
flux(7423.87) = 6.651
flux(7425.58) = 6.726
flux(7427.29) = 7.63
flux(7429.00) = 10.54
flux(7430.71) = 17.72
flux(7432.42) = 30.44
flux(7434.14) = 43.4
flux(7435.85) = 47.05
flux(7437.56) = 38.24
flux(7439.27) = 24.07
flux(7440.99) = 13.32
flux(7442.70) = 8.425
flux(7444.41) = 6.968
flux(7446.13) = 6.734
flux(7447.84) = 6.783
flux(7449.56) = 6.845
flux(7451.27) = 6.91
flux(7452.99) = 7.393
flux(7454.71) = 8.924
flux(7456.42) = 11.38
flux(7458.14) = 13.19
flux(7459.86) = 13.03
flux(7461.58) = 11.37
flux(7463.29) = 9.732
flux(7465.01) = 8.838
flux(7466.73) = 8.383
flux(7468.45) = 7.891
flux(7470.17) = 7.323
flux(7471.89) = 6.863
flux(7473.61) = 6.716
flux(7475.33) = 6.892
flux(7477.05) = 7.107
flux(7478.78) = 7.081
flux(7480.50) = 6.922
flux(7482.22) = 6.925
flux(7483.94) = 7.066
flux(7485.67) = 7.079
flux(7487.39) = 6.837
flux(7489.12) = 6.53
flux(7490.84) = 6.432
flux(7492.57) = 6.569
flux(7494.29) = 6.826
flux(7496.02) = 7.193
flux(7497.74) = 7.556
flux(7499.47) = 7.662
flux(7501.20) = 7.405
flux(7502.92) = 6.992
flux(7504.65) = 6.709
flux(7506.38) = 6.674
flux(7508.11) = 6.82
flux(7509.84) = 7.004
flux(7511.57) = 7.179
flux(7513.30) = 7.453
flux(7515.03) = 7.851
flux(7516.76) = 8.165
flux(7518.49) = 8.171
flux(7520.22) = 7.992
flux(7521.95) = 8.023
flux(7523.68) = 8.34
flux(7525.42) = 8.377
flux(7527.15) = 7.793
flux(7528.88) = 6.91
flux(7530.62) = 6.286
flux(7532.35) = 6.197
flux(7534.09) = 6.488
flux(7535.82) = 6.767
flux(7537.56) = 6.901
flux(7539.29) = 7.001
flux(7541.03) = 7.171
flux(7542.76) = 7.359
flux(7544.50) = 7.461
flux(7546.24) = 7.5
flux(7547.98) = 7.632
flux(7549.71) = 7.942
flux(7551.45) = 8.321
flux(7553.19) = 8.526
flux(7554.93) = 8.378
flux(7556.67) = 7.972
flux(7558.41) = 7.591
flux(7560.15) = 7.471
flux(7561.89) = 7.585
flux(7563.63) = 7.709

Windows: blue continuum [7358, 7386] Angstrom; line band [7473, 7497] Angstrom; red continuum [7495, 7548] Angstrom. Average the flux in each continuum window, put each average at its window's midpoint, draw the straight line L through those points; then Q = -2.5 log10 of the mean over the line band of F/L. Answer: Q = 0.092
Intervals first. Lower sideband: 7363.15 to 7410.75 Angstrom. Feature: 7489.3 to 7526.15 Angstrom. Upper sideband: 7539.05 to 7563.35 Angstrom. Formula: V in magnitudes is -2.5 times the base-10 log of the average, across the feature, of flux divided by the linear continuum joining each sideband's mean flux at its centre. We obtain 0.06 mag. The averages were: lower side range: 8.02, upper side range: 7.73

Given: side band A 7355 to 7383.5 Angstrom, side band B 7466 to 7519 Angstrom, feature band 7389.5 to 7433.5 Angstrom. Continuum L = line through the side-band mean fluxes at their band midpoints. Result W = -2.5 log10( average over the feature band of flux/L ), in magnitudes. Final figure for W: -0.21 mag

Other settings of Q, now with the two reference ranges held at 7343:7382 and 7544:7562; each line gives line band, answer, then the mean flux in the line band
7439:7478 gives -0.16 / 9.12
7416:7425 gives 0.06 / 7.45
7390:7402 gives 0.05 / 7.47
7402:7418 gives -0.05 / 8.21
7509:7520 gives 0.03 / 7.66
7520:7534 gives 0.07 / 7.41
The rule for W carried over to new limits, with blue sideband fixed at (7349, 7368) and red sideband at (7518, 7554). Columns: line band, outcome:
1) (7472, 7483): 0.085 mag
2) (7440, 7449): -0.148 mag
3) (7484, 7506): 0.077 mag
